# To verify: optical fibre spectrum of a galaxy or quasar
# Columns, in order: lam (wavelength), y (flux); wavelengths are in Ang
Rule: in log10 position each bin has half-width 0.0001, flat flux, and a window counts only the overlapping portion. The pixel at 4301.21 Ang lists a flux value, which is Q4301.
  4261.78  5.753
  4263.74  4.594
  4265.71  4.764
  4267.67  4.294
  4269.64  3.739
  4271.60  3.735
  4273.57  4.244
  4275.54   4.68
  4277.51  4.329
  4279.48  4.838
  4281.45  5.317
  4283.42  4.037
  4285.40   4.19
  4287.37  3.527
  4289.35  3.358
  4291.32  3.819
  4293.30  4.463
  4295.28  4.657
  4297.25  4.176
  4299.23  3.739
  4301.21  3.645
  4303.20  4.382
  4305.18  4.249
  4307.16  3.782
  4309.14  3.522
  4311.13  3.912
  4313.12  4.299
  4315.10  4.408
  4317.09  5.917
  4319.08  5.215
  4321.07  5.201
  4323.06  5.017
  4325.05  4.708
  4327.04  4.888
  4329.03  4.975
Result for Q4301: 3.645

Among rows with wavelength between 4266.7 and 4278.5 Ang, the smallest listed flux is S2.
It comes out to 3.735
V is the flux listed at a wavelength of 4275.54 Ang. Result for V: 4.68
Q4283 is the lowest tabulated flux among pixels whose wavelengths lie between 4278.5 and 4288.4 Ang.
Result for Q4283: 3.527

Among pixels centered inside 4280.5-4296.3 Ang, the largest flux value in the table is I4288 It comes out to 5.317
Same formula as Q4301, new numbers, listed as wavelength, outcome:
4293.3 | 4.463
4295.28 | 4.657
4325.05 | 4.708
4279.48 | 4.838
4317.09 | 5.917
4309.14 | 3.522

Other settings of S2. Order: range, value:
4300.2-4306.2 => 3.645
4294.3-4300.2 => 3.739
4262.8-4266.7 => 4.594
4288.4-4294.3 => 3.358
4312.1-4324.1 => 4.299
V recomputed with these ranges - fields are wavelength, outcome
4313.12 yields 4.299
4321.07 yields 5.201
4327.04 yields 4.888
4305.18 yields 4.249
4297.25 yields 4.176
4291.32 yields 3.819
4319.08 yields 5.215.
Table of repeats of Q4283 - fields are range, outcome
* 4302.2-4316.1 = 3.522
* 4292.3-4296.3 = 4.463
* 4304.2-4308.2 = 3.782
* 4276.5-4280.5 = 4.329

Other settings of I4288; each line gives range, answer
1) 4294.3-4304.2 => 4.657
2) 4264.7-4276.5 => 4.764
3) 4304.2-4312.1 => 4.249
